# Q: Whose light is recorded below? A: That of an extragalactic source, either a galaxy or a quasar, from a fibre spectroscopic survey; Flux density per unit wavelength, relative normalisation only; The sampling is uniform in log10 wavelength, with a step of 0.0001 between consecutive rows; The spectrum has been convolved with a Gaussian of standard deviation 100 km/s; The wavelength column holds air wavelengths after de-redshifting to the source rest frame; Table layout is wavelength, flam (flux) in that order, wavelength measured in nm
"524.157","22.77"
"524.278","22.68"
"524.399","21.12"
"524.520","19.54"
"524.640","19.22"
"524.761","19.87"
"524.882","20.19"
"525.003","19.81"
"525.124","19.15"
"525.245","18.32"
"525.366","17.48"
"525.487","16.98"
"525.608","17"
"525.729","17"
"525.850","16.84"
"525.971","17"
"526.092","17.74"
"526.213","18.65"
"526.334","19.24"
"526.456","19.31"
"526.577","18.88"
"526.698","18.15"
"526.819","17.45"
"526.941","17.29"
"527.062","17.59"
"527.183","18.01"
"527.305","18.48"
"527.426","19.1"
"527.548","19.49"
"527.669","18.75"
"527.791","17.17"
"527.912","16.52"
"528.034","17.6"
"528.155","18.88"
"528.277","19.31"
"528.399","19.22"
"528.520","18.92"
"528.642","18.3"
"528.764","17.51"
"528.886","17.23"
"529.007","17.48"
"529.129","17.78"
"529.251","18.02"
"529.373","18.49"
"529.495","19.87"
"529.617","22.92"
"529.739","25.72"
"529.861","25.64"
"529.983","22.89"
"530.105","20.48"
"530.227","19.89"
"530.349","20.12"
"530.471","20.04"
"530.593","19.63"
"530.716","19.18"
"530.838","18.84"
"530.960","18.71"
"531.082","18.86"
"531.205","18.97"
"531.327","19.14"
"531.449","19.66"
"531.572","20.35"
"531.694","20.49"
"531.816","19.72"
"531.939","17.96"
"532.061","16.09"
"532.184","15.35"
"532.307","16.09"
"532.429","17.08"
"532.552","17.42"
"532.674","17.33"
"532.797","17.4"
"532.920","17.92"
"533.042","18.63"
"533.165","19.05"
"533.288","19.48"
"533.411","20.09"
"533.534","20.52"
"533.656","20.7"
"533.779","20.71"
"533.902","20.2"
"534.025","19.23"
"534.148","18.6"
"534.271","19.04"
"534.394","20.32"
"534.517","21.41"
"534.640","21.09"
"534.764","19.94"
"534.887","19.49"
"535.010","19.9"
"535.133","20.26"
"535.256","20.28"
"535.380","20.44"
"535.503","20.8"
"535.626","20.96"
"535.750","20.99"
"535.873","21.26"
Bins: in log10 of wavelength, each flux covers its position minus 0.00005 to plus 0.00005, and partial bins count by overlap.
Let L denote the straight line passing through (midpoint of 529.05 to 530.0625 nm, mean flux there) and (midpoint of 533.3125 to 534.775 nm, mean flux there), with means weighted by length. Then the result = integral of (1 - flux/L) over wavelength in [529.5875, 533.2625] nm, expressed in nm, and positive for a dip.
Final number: 0.26 nm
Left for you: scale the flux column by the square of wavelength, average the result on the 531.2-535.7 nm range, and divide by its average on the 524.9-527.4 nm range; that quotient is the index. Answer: 1.10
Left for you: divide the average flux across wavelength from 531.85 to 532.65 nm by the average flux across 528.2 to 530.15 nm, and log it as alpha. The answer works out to 0.84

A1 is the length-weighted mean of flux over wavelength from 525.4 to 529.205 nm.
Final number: 18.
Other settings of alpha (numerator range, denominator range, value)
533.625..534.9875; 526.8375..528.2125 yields 1.11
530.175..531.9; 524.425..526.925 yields 1.06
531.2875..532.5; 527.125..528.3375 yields 0.99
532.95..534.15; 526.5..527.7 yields 1.08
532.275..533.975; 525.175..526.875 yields 1.05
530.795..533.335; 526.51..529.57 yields 1.00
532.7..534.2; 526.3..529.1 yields 1.06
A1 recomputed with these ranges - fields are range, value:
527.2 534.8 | 19.2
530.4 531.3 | 19.2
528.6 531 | 20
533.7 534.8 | 20.1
